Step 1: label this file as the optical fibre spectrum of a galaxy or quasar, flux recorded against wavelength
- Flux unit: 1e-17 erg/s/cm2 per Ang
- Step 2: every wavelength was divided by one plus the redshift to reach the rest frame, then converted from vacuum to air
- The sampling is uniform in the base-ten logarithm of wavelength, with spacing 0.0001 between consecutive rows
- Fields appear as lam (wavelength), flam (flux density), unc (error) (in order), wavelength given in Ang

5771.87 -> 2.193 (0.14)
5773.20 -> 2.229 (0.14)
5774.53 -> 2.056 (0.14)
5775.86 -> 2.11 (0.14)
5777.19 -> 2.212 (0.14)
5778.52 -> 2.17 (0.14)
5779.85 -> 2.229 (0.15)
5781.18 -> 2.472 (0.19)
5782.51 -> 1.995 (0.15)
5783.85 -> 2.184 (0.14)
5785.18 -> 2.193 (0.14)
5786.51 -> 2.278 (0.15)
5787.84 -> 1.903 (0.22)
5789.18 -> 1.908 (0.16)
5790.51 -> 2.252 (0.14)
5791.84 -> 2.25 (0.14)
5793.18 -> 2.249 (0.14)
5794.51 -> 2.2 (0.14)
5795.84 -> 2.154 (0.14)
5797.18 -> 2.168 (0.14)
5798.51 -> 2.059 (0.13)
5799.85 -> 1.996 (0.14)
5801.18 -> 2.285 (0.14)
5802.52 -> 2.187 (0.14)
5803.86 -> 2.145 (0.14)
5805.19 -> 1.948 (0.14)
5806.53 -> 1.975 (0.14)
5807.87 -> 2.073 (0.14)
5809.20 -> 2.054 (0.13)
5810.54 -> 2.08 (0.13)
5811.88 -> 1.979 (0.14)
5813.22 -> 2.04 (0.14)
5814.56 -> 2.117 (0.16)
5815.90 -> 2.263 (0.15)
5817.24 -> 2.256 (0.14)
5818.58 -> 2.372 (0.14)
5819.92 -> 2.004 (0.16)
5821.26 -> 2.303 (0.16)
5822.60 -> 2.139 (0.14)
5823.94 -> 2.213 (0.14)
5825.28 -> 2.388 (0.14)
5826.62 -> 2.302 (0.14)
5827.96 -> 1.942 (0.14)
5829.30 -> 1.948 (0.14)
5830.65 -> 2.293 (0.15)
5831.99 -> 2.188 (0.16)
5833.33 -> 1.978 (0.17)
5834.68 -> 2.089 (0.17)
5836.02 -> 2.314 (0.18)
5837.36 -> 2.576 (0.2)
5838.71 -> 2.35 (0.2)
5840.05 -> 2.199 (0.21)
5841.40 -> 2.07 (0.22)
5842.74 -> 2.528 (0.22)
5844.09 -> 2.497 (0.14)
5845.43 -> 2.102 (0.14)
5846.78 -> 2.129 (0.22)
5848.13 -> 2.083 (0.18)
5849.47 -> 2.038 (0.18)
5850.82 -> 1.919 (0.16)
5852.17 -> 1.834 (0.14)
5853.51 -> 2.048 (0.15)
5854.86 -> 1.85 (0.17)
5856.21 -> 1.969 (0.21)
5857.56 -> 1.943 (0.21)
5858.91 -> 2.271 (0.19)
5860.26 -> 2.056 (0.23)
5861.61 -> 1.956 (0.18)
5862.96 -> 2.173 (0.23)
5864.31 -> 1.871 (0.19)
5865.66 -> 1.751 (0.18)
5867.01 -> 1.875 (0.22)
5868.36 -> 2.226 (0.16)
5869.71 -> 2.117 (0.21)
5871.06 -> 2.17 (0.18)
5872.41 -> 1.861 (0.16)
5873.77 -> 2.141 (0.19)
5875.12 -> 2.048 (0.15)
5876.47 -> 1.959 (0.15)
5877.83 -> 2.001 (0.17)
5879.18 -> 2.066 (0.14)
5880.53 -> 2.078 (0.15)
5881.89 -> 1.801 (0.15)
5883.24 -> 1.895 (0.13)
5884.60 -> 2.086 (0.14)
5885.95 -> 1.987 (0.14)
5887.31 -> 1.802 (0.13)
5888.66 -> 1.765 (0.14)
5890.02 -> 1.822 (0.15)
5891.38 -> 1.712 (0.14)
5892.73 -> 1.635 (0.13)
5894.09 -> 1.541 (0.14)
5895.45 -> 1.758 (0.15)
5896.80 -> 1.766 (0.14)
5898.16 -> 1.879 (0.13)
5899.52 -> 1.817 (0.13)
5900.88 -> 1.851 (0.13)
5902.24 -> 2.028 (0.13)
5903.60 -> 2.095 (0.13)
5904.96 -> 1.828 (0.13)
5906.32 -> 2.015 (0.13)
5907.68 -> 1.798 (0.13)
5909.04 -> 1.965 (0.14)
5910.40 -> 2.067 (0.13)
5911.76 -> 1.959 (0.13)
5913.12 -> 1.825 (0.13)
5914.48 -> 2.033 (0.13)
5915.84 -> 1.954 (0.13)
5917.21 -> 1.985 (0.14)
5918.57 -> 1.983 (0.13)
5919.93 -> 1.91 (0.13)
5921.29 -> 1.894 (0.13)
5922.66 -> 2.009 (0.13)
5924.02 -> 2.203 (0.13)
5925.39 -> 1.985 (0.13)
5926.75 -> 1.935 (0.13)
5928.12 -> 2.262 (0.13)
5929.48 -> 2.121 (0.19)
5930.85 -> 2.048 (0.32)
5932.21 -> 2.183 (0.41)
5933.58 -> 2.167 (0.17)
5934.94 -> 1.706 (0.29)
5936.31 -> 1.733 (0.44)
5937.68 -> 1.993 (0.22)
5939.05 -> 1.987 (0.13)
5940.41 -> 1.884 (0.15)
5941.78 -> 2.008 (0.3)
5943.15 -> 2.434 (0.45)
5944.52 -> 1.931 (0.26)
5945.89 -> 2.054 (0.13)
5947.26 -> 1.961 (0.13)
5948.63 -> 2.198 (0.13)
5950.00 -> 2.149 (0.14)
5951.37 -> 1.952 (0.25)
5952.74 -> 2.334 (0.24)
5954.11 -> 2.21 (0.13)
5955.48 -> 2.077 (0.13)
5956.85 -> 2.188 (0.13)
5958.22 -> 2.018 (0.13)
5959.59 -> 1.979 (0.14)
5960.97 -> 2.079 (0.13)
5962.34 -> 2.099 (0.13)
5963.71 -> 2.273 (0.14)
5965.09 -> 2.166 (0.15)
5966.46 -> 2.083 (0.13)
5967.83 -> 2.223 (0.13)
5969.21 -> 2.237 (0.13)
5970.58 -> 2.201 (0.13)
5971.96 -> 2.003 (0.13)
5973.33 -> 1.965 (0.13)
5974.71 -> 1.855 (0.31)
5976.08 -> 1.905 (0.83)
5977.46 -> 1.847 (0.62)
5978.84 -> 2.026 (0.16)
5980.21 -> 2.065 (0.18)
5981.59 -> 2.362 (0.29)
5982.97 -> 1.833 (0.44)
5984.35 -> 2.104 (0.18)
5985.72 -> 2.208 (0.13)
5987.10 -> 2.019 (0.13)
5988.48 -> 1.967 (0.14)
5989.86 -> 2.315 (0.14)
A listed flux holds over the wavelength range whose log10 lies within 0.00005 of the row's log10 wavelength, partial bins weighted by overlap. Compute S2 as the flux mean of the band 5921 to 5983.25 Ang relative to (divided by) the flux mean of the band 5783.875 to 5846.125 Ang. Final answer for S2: 1.0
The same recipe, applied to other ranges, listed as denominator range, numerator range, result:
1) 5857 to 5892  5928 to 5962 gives 1.04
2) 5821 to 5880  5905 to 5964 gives 0.96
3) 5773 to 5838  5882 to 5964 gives 0.92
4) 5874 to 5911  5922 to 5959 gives 1.09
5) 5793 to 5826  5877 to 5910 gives 0.87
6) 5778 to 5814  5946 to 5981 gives 0.98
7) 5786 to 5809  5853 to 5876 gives 0.95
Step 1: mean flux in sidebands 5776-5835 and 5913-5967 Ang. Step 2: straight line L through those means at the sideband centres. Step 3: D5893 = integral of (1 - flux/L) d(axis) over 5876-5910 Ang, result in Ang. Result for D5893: 3.4 Ang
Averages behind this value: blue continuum 2.15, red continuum 2.05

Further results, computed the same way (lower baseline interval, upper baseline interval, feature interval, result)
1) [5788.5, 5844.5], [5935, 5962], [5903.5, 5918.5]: 1.0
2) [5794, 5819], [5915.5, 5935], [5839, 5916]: 3.5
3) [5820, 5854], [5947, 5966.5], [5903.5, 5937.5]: 2.5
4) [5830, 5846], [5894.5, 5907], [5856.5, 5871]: 0.6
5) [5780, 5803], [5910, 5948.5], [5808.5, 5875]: -0.4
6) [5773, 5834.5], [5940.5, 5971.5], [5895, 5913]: 1.9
